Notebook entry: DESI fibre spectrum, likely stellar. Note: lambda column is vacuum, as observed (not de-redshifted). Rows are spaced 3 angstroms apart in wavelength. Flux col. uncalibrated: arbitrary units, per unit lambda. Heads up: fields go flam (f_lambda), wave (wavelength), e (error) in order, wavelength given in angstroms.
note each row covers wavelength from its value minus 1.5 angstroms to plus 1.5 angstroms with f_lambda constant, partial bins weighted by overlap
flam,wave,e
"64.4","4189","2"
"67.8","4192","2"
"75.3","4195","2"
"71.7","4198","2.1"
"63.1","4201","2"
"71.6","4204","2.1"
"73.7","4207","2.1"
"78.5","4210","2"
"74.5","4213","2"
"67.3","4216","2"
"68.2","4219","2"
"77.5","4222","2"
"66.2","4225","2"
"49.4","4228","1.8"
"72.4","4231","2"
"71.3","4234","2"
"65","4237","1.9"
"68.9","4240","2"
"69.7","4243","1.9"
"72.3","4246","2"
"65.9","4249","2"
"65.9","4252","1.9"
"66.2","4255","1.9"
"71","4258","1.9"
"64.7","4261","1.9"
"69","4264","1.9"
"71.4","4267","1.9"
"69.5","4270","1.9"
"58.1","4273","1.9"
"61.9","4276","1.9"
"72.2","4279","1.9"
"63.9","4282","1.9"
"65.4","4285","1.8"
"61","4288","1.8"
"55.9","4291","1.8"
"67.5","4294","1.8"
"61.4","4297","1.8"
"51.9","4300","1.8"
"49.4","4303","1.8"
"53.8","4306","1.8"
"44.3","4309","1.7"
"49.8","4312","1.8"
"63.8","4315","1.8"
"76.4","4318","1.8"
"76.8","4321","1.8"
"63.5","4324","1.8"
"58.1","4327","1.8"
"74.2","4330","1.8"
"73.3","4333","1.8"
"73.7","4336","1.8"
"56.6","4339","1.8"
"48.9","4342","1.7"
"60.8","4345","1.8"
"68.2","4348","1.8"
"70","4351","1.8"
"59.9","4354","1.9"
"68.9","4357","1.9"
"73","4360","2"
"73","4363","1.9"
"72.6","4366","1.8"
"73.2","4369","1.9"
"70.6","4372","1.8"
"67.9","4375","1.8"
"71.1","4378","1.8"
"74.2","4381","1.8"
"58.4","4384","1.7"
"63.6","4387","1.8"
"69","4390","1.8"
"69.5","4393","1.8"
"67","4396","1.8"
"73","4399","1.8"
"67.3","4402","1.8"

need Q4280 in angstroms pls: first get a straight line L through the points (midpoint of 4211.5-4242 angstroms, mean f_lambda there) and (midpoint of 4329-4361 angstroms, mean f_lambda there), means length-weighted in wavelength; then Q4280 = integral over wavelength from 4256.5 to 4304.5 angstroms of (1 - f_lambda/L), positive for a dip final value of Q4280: 2.7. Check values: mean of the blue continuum 68.1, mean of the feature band 63.4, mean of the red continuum 65.9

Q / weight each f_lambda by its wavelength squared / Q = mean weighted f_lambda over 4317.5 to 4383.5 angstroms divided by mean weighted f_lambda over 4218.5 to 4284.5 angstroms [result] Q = 1.1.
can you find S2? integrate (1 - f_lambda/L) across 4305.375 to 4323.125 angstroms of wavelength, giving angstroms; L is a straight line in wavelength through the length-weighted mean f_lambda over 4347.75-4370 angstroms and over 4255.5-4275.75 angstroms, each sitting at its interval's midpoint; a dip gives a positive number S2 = 1.9 angstroms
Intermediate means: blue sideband 66.9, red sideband 69.9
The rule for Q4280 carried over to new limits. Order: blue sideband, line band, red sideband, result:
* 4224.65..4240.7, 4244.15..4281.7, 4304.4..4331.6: -1.76 angstroms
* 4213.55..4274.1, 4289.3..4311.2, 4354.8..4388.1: 4.38 angstroms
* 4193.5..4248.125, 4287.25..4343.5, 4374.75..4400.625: 6.37 angstroms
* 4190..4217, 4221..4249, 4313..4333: 1.15 angstroms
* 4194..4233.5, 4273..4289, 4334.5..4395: 1.01 angstroms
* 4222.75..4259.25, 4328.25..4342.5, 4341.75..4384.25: 0.33 angstroms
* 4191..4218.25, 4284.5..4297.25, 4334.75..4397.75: 1.31 angstroms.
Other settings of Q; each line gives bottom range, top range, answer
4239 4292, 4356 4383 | 1.13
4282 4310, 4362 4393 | 1.26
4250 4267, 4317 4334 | 1.07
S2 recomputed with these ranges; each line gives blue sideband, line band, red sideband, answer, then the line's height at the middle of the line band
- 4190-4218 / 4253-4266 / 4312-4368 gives 0.3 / 69.5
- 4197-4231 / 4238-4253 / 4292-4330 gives -0.5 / 66.4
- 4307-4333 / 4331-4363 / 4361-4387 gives 0.5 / 66.8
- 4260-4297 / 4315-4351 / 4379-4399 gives -0.2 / 66.2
